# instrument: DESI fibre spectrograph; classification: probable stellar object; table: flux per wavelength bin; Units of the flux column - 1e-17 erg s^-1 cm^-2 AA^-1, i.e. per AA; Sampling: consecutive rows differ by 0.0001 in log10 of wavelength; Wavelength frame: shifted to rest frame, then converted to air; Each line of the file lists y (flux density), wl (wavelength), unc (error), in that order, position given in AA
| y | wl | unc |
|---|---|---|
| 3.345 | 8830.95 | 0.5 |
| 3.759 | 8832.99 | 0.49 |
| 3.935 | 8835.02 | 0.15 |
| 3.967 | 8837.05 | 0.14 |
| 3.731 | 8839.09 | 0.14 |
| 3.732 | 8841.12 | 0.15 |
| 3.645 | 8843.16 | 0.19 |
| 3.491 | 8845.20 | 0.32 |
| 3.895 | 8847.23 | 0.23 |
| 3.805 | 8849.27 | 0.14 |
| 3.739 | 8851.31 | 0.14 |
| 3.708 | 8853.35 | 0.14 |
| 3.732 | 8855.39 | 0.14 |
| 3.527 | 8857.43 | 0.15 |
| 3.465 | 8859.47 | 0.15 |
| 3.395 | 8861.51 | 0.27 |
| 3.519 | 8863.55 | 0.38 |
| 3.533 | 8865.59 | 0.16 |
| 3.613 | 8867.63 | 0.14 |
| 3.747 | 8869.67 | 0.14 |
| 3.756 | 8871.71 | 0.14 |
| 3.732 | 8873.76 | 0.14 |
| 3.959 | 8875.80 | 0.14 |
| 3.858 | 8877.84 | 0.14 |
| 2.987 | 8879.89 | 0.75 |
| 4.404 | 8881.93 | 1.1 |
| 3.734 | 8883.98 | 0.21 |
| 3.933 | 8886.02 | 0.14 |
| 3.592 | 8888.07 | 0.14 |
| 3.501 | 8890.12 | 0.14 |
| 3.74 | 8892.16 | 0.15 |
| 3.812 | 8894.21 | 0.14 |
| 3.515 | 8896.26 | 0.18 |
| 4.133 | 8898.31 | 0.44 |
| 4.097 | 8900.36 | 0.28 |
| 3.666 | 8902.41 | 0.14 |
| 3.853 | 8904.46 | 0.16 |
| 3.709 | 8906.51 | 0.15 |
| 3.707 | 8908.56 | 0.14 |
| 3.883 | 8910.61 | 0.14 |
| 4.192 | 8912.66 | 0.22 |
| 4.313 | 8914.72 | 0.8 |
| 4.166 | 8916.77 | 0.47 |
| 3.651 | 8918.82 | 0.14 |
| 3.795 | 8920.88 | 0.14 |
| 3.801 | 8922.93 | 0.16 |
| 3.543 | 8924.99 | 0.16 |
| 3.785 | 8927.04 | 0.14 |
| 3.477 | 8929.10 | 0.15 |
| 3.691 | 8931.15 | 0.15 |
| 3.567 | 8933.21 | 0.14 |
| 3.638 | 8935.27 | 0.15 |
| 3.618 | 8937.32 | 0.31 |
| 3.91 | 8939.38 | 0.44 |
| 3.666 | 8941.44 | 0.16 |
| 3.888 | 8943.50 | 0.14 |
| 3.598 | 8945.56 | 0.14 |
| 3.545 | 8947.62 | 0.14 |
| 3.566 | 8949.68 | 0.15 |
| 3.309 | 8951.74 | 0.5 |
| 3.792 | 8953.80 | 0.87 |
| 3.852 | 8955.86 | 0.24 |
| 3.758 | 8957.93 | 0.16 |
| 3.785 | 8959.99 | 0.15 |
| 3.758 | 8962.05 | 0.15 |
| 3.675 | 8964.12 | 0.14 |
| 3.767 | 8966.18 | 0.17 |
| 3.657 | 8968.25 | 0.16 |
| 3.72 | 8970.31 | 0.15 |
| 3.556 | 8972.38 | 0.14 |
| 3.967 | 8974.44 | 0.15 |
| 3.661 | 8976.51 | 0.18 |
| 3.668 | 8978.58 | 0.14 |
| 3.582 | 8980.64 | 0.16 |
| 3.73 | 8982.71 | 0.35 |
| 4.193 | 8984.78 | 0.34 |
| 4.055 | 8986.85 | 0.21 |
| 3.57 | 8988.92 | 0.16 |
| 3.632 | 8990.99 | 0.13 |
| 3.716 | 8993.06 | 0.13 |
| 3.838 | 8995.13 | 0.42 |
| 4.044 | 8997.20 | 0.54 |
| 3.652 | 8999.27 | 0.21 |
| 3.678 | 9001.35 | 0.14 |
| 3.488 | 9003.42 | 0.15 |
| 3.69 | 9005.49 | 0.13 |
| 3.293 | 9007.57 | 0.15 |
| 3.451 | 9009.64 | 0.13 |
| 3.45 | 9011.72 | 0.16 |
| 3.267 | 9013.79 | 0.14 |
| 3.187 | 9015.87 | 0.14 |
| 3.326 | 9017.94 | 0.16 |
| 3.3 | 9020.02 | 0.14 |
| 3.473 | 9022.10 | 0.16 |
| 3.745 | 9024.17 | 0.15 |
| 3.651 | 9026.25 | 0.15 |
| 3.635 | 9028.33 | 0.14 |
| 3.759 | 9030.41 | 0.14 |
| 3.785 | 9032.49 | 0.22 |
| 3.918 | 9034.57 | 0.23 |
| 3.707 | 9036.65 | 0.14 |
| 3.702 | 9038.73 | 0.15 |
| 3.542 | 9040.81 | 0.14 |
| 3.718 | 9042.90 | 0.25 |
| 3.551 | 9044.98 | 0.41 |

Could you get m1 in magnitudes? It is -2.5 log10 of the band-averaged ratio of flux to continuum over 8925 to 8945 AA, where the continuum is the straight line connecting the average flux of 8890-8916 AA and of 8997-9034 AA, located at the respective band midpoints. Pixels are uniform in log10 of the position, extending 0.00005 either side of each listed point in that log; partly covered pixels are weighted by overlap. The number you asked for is 0.03 mag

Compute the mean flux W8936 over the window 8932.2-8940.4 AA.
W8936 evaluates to 3.68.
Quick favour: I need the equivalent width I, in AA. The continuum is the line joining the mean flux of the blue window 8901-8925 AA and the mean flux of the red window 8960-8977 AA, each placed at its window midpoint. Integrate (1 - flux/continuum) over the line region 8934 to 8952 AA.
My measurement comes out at 0.68 AA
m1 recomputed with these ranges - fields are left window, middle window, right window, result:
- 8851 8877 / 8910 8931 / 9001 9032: -0.08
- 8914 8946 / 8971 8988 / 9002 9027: -0.07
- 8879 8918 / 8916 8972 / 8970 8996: 0.03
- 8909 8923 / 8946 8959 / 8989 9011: 0.06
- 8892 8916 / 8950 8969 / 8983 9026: 0.01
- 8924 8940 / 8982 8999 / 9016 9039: -0.06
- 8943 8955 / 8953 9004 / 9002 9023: -0.07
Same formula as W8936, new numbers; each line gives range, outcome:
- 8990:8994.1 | 3.68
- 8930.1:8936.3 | 3.64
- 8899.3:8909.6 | 3.81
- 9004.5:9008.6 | 3.48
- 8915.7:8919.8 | 3.92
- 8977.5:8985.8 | 3.79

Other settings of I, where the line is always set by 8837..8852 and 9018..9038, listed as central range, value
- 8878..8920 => -1.37 AA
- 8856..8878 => 0.51 AA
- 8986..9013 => 0.07 AA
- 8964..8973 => -0.01 AA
